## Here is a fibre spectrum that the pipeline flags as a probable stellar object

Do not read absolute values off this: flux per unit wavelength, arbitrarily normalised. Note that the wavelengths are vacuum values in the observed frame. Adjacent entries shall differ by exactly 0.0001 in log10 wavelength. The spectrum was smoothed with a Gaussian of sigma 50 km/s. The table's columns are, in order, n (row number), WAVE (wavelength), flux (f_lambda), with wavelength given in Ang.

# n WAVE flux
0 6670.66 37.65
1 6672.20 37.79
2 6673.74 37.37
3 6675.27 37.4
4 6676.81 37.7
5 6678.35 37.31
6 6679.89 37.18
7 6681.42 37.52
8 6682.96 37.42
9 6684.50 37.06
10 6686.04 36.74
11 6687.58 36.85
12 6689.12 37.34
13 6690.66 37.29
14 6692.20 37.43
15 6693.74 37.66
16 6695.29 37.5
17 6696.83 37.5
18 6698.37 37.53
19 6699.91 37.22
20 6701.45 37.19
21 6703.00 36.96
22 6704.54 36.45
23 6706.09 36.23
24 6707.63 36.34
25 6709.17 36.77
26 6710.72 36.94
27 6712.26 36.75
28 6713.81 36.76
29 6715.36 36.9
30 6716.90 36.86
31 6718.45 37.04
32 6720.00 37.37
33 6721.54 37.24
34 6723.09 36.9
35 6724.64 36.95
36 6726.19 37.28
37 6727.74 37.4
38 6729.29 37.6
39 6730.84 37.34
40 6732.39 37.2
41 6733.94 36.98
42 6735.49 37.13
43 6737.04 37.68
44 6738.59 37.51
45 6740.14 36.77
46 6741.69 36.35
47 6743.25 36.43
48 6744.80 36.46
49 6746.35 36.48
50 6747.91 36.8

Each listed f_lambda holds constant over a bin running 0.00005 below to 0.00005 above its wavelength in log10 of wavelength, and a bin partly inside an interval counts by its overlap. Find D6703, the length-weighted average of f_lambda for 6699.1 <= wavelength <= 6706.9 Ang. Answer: 36.8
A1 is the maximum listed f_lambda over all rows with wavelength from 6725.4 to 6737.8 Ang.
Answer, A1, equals 37.68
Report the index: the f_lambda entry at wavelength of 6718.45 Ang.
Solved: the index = 37.04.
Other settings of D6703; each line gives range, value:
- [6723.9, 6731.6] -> 37.3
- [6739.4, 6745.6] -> 36.5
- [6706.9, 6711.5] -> 36.7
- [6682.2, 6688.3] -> 37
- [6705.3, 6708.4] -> 36.3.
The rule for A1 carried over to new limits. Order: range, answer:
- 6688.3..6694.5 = 37.66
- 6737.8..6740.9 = 37.51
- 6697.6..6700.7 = 37.53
